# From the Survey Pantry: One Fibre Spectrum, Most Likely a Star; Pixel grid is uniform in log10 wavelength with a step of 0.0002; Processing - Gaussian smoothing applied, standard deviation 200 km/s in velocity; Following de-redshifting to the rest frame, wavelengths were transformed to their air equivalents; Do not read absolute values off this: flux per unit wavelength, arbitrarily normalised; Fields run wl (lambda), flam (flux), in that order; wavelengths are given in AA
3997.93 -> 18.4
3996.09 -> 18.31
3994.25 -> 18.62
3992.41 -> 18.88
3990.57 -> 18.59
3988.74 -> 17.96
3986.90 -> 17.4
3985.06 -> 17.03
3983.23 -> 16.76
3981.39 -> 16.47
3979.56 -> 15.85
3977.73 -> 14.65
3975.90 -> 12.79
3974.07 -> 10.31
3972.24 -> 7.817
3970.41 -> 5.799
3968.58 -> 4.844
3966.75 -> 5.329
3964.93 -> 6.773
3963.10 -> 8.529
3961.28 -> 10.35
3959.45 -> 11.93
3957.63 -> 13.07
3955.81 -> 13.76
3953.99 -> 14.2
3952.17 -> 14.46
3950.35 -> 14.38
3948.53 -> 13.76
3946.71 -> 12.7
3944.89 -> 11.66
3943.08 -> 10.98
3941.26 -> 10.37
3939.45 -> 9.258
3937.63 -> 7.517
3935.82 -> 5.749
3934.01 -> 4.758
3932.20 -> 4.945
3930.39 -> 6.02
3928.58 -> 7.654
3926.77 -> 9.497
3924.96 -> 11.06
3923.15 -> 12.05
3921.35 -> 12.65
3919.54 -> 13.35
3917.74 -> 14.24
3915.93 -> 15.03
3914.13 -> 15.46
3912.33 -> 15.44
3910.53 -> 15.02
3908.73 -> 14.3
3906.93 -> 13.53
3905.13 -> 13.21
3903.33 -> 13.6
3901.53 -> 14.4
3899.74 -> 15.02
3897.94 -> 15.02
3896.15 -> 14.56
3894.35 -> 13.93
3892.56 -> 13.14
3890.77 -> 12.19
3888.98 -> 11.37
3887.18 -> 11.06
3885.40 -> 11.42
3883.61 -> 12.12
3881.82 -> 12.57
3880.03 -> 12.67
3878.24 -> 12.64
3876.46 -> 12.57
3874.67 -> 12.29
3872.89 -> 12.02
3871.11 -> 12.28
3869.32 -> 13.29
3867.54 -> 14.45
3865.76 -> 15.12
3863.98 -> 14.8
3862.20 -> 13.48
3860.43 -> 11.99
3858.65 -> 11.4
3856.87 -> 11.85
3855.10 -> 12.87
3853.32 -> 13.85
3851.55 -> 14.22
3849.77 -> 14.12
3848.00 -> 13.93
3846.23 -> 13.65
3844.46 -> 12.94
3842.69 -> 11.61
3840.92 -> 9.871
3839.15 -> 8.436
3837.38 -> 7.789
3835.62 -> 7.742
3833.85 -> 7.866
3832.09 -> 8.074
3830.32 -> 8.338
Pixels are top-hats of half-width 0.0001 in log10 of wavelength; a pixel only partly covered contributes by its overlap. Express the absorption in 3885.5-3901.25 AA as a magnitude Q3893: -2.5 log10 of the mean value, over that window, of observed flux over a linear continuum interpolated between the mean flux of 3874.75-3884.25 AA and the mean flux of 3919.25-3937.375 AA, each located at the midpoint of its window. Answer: -0.17 mag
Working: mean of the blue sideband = 12.5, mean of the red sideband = 8.57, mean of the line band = 13.2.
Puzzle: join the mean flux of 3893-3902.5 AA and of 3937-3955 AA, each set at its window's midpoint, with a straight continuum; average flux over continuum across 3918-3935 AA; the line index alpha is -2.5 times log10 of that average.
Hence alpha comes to 0.37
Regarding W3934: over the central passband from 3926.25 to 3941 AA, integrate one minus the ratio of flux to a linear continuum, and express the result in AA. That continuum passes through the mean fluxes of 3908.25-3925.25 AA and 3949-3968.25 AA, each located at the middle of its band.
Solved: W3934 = 6.7 AA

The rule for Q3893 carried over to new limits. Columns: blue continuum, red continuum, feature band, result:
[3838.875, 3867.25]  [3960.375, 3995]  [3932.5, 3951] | 0.29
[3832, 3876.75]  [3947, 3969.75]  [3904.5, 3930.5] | -0.12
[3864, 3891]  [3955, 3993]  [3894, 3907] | -0.13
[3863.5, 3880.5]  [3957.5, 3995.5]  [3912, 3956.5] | 0.17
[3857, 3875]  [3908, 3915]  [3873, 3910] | 0.09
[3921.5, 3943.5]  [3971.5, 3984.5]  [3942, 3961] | -0.22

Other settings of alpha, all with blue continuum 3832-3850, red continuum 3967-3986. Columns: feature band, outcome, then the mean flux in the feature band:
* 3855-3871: -0.22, 13.2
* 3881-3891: -0.07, 11.8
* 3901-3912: -0.24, 14.1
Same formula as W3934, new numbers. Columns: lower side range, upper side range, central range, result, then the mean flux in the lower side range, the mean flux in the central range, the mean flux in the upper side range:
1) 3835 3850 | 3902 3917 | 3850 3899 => -1.3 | 11.1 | 13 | 14.4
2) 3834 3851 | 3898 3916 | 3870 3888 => 1.1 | 11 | 12.2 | 14.5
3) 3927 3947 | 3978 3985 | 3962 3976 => 6.5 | 8.24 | 7.52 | 16.3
